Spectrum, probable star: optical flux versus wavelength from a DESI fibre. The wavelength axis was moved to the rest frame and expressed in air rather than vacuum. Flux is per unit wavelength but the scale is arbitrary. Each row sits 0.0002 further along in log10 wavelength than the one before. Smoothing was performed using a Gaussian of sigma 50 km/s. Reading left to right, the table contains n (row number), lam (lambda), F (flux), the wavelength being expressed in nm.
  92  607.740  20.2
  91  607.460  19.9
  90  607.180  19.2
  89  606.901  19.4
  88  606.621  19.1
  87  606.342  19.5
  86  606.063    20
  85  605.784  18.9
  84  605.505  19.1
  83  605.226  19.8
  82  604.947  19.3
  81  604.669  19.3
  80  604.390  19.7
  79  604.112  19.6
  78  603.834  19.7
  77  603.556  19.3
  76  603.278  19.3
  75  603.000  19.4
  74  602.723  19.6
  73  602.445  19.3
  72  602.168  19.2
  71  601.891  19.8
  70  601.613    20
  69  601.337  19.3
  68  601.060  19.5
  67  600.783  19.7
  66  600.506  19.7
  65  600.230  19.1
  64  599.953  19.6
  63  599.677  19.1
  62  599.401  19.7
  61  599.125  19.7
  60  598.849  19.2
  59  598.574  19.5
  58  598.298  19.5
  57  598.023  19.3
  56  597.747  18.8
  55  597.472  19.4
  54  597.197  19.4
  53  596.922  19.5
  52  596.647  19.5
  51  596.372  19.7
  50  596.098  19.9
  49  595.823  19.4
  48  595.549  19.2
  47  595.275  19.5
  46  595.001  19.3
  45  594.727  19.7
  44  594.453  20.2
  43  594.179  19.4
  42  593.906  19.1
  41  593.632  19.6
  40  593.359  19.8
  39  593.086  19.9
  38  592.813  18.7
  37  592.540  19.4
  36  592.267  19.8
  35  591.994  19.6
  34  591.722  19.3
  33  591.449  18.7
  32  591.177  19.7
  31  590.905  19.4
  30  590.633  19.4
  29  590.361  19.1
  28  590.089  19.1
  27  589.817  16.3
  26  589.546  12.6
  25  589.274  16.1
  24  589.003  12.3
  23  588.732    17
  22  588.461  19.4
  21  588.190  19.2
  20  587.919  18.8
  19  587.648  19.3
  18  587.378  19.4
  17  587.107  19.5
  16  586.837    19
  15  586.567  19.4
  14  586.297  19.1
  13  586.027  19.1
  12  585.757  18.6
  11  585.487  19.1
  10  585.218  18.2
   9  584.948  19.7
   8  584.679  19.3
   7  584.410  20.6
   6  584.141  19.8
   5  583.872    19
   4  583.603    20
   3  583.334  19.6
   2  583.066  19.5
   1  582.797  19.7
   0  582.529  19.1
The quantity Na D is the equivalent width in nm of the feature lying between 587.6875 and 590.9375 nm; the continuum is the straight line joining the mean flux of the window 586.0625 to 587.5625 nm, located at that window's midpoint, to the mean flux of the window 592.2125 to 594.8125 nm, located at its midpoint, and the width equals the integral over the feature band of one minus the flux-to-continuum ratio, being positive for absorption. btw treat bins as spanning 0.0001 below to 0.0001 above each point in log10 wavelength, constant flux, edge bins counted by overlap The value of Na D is 0.33 nm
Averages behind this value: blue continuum 19.3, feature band 17.4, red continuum 19.5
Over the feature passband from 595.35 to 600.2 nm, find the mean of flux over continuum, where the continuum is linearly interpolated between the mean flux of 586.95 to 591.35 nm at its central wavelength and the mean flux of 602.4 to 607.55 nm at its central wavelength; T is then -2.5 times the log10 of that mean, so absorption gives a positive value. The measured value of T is -0.039 mag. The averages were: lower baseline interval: 17.9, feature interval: 19.4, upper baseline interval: 19.4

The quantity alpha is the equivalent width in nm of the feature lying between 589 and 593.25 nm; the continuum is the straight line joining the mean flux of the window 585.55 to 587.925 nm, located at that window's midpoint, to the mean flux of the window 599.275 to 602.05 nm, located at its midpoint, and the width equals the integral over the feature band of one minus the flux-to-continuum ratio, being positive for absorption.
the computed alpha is 0.22 nm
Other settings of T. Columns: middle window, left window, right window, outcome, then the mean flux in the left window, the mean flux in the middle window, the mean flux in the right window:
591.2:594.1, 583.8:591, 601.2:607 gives -0.04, 18.4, 19.4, 19.5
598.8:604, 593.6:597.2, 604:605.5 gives 0.00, 19.5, 19.5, 19.5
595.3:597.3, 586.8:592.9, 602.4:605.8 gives -0.04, 18.3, 19.5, 19.4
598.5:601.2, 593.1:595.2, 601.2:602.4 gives 0.01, 19.6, 19.5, 19.6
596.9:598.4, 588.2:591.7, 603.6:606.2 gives -0.04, 17.6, 19.3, 19.5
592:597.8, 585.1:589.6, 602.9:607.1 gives -0.05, 18.1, 19.5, 19.4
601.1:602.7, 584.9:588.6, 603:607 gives -0.01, 19.1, 19.5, 19.4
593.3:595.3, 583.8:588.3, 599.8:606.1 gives -0.01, 19.2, 19.6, 19.5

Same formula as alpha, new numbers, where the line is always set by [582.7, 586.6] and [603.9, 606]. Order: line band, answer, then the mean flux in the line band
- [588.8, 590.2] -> 0.30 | 15.3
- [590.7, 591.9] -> 0.01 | 19.3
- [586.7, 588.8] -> 0.04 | 19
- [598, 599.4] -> -0.01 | 19.5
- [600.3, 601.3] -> -0.01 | 19.6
